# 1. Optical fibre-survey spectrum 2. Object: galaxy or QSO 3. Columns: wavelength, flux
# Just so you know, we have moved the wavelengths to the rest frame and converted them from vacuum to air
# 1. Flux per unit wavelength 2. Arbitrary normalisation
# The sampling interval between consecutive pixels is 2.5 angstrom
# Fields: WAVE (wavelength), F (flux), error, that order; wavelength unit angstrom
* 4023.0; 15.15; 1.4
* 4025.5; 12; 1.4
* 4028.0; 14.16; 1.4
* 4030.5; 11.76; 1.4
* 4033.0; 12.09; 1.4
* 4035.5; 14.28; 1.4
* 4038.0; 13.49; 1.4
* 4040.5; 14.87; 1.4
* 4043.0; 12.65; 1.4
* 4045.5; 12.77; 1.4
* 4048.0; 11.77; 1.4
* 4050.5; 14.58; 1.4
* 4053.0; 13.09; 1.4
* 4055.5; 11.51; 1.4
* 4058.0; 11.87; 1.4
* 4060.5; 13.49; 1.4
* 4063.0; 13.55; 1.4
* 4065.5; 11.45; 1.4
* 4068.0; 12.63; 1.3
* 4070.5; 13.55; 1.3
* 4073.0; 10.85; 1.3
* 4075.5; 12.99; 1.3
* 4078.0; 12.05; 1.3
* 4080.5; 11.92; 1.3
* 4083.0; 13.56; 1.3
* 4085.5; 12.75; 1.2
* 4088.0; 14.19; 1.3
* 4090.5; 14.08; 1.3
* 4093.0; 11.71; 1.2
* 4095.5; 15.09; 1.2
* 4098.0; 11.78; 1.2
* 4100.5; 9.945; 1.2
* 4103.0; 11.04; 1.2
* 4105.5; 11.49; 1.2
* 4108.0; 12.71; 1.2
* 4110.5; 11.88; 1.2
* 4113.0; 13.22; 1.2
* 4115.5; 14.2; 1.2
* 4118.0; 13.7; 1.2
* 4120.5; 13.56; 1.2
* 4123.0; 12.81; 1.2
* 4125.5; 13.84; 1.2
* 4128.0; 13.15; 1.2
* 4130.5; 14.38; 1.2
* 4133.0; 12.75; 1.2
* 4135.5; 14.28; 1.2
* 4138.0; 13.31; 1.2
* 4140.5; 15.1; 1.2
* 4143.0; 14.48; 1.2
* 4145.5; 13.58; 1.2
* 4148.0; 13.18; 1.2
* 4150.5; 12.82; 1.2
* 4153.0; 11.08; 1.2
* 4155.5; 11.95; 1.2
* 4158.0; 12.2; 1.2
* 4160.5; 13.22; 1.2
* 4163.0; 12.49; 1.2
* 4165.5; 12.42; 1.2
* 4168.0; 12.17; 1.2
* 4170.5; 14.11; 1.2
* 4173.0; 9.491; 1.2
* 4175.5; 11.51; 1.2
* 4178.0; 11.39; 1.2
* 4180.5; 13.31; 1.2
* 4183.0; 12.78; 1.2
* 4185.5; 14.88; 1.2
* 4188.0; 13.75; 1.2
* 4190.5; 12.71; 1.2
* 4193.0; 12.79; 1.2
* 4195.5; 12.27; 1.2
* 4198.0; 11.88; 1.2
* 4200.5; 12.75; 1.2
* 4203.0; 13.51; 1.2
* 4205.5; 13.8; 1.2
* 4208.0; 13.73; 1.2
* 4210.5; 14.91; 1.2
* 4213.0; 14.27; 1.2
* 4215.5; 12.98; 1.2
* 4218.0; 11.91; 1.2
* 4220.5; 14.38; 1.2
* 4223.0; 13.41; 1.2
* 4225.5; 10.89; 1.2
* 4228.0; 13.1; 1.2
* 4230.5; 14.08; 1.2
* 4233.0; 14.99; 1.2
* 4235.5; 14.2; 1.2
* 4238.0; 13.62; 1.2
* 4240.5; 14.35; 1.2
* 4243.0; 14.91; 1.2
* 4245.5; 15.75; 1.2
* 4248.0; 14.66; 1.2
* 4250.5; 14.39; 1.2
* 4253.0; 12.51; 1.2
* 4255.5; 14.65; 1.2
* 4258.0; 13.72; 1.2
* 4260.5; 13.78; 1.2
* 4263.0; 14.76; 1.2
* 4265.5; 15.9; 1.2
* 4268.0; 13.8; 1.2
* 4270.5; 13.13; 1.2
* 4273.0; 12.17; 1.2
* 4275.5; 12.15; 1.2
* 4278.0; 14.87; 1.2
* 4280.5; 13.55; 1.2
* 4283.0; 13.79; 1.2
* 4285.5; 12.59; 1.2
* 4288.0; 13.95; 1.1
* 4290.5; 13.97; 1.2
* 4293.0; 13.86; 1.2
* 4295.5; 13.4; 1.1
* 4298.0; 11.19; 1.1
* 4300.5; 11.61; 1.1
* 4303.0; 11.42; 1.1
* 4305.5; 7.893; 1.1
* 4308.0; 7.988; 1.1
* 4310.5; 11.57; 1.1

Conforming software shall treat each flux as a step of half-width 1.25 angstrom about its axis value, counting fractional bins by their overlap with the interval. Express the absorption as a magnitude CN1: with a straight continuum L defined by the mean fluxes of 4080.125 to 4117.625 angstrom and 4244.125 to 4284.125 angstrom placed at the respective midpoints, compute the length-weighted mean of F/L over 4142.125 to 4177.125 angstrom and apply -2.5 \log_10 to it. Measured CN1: 0.06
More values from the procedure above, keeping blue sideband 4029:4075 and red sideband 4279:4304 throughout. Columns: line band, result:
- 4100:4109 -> 0.13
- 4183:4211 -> -0.03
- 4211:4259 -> -0.07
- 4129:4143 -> -0.09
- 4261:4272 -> -0.11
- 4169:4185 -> 0.06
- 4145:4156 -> 0.03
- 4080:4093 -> -0.03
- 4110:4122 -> -0.05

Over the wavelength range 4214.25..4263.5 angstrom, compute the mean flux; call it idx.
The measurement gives 13.8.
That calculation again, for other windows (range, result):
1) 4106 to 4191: 13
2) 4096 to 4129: 12.6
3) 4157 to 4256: 13.3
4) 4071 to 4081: 12.1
